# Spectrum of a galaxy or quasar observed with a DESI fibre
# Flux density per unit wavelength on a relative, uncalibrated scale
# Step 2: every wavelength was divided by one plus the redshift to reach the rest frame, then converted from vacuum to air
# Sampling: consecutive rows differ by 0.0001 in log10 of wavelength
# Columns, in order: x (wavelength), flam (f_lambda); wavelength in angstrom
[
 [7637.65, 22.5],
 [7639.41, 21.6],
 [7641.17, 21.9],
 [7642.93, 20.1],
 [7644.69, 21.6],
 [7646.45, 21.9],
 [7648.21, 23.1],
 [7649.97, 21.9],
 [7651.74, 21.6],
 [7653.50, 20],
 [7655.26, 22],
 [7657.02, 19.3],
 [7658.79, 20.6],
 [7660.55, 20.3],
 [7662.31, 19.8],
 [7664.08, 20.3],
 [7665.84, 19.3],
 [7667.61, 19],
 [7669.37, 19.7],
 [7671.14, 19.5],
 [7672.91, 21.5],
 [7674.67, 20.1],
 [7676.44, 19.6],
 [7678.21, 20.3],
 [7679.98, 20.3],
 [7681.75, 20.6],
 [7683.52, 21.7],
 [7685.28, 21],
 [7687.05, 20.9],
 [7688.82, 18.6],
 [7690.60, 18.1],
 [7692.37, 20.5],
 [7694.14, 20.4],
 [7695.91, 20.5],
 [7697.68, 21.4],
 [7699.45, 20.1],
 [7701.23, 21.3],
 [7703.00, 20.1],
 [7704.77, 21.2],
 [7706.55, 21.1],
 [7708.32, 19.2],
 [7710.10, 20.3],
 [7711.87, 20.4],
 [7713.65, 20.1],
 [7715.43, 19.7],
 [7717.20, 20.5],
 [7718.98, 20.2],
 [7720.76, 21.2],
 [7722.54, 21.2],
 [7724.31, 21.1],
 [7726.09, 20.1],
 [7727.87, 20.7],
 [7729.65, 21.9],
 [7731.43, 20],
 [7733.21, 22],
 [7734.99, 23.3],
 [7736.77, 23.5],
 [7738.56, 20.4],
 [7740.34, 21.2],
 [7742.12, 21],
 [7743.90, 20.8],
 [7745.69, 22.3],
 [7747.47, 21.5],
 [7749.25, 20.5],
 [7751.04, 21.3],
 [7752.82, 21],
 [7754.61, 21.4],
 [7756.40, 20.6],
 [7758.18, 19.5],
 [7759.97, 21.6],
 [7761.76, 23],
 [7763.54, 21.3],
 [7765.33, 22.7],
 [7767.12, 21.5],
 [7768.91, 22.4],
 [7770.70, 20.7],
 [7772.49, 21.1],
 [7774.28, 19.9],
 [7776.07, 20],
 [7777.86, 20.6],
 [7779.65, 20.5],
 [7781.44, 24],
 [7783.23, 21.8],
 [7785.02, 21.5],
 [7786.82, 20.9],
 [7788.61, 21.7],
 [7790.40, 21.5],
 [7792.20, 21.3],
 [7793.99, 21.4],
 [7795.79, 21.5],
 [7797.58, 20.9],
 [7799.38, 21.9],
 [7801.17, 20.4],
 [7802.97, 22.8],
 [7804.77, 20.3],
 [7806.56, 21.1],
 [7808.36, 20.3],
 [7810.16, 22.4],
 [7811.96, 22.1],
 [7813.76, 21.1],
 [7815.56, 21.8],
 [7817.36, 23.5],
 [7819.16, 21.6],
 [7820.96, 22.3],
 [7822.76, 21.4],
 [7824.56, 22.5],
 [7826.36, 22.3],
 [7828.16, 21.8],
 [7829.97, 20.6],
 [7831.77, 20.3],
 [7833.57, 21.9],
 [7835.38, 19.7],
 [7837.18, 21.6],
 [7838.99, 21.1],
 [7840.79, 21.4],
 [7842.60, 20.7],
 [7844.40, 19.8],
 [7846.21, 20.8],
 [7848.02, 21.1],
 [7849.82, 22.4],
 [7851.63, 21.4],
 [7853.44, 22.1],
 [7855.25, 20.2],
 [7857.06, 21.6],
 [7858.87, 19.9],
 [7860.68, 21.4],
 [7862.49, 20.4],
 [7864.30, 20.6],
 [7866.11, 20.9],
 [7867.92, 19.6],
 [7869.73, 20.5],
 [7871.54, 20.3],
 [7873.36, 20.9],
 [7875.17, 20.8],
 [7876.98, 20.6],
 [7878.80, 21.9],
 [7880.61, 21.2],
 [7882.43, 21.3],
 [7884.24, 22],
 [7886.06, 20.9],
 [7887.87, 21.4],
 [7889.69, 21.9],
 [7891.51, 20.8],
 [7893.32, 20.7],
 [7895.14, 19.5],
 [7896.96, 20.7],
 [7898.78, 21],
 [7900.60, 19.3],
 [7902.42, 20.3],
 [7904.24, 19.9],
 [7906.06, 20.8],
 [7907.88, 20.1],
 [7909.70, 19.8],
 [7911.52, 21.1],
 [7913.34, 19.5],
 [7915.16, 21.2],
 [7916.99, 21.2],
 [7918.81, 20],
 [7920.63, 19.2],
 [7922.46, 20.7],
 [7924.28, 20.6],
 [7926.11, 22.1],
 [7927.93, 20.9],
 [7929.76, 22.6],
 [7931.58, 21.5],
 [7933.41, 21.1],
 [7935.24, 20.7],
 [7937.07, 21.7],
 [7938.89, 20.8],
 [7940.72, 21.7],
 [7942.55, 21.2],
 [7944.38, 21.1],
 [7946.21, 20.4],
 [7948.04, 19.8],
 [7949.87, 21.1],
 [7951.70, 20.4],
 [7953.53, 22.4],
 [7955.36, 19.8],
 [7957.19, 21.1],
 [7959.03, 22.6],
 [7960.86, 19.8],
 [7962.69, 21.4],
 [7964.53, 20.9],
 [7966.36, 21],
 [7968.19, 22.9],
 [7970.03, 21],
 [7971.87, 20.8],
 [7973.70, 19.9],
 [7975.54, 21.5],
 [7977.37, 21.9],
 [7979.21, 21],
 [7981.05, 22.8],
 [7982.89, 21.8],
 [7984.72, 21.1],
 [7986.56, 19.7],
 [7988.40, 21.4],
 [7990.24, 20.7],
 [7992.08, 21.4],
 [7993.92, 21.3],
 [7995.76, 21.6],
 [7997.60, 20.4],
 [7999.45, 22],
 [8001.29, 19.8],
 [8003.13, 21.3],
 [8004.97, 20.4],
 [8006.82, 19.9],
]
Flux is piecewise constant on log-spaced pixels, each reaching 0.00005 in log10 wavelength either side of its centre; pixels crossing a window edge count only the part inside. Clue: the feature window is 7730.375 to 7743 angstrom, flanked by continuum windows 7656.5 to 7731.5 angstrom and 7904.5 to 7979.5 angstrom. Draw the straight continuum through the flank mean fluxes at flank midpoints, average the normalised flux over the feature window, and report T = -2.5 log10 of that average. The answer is -0.06 mag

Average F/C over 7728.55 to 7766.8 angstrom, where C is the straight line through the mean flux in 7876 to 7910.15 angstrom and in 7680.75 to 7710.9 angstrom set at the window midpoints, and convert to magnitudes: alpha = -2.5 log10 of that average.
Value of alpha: -0.05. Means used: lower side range 20.4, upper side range 20.8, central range 21.5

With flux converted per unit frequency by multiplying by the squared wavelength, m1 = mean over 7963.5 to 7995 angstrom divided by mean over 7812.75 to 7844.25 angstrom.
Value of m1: 1.03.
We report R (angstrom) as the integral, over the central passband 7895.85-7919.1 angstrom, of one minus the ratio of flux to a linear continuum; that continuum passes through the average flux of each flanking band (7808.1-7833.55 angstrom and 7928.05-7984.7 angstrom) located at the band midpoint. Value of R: 1.1 angstrom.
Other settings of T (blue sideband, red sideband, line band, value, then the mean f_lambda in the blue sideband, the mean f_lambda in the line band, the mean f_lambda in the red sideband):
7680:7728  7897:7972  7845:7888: -0.01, 20.4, 21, 20.9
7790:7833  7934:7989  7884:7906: 0.03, 21.5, 20.7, 21.1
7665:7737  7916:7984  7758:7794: -0.04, 20.5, 21.4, 21.1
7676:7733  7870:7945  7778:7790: -0.05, 20.5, 21.7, 20.8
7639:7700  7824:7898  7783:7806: -0.03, 20.5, 21.4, 21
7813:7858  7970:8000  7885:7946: 0.03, 21.4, 20.8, 21.2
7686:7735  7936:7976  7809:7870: -0.02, 20.5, 21.3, 21.1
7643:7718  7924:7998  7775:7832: -0.04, 20.5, 21.5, 21.2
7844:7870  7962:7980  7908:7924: 0.04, 20.9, 20.3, 21.2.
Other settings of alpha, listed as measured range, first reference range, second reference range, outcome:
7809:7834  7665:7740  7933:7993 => -0.05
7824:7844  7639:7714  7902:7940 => -0.03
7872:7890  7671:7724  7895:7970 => -0.03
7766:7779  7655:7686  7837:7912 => -0.02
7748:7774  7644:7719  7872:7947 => -0.04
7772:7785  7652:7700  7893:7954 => -0.04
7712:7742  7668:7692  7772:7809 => -0.02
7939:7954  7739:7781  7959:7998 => 0.01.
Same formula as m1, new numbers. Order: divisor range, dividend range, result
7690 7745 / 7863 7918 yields 1.04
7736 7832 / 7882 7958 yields 1.01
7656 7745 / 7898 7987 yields 1.08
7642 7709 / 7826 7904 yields 1.07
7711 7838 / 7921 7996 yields 1.04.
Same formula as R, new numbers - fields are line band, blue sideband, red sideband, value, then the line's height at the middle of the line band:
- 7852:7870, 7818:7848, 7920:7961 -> 0.4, 21.2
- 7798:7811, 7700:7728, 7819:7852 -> -0.1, 21.1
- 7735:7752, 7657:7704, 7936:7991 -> -0.9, 20.4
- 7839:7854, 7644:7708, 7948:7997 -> -0.2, 20.9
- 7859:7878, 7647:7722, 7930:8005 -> 0.3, 20.9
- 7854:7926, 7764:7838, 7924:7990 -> 2.2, 21.3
